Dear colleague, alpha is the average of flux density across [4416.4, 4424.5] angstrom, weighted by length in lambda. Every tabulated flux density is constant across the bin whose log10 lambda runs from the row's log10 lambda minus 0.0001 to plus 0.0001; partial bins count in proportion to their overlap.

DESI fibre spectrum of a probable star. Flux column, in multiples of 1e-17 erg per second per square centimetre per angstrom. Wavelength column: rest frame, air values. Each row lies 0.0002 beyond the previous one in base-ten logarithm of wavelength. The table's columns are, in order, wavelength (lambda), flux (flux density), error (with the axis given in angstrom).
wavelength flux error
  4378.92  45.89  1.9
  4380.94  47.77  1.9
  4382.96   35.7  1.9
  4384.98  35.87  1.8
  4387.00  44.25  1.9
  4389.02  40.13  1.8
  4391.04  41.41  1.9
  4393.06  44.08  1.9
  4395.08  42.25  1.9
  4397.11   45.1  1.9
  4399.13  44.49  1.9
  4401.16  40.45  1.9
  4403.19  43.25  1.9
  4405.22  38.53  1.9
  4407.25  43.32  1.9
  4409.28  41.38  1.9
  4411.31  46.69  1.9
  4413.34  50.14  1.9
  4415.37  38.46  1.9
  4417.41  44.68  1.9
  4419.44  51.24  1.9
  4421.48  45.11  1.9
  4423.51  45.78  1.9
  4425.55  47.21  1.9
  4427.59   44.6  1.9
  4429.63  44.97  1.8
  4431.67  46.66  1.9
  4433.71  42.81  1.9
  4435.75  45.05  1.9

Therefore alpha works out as 46.7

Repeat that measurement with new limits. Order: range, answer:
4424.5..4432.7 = 45.8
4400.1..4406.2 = 40.7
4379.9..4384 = 41.7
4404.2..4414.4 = 44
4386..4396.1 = 42.4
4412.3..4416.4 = 44.3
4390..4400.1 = 43.5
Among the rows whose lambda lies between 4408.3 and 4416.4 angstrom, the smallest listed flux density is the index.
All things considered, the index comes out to 38.46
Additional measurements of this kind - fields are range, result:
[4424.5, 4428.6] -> 44.6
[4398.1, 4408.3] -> 38.53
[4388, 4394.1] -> 40.13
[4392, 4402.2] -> 40.45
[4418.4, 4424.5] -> 45.11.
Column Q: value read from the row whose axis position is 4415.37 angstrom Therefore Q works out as 38.46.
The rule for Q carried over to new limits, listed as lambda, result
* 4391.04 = 41.41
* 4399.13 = 44.49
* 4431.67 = 46.66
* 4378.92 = 45.89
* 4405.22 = 38.53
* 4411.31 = 46.69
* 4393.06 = 44.08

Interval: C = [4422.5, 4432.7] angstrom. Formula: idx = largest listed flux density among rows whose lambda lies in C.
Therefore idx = 47.21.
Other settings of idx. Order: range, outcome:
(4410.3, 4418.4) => 50.14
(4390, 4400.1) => 45.1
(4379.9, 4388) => 47.77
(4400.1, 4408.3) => 43.32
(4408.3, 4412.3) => 46.69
